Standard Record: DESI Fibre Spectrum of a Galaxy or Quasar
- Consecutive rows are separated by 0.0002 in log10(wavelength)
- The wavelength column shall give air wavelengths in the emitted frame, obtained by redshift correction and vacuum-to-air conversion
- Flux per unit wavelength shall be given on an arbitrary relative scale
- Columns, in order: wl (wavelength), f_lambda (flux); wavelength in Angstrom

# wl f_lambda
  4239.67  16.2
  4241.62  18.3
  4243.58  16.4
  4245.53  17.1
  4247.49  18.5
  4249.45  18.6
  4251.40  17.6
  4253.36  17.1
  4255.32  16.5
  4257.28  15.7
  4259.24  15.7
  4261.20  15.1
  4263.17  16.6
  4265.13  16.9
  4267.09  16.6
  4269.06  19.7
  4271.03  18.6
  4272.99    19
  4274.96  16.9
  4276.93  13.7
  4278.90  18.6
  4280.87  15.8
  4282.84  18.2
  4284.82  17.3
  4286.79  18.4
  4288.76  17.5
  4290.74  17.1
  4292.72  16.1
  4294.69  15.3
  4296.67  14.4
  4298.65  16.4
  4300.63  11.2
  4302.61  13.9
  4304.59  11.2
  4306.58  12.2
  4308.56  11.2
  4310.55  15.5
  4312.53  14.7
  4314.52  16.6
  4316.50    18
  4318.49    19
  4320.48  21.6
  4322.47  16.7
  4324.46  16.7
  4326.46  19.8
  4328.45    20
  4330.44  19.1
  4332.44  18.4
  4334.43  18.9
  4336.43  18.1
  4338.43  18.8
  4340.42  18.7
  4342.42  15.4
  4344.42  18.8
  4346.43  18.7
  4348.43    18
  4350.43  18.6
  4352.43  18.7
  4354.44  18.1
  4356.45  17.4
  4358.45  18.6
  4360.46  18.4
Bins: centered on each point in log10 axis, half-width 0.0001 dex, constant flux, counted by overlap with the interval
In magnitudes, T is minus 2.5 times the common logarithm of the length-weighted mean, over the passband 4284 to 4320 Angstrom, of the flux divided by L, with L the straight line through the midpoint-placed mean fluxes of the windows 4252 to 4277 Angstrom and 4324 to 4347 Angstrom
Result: 0.15 mag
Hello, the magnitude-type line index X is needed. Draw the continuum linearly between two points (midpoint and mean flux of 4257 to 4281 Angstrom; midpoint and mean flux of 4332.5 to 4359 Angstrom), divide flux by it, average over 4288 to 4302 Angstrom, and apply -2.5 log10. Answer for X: 0.13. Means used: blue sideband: 16.9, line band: 15.3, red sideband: 18.2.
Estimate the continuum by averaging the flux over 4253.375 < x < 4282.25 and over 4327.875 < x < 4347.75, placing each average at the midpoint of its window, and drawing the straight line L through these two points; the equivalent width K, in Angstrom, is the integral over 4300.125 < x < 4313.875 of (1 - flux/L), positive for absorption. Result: 3.7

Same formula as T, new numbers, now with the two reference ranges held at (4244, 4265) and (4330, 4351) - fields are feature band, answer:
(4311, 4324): 0.02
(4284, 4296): 0.03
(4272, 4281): 0.02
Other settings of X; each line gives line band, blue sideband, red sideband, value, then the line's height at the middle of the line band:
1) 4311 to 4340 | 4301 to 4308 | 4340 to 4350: -0.20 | 15.2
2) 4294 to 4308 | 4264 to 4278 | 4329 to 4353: 0.31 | 17.8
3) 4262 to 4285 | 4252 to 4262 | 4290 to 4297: -0.09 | 16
